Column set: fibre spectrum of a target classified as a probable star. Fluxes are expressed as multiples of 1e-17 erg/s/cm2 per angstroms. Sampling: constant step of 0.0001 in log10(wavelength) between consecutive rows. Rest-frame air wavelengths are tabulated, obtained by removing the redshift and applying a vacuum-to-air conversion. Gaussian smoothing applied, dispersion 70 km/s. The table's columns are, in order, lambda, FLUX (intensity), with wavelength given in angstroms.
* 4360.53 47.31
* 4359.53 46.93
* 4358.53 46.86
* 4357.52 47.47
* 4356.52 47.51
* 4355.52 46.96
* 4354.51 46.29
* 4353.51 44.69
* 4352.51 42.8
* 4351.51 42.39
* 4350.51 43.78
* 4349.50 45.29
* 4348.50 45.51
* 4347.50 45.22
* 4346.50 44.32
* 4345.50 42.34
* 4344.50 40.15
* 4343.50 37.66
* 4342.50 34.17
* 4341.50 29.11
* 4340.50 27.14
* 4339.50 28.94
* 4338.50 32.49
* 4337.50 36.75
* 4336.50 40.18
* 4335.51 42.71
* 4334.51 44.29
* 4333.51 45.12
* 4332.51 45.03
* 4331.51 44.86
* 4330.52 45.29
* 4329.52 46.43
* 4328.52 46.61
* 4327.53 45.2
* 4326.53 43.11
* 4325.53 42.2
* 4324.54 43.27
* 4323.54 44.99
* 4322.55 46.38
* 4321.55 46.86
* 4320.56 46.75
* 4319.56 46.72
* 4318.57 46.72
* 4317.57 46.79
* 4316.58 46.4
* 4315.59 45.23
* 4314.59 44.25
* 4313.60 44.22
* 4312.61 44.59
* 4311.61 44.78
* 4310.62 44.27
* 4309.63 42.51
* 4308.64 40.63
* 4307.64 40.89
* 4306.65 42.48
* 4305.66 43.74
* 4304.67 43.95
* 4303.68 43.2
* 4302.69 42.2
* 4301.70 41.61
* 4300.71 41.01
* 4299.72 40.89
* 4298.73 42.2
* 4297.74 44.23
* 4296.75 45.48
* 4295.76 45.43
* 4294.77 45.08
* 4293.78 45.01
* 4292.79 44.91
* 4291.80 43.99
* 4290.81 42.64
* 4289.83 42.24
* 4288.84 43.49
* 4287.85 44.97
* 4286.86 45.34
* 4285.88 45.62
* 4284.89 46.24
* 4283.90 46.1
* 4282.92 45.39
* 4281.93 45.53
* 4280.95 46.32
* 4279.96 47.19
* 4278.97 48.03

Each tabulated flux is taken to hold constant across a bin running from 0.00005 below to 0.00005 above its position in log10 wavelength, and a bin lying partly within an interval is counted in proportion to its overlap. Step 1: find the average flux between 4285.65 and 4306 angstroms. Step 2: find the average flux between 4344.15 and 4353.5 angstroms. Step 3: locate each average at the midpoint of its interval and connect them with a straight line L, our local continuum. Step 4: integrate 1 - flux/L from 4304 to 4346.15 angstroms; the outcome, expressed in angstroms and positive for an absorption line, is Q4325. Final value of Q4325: 1.3 angstroms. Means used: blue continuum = 43.7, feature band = 42.3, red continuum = 43.7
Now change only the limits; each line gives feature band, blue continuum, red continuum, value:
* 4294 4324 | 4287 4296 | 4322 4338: -0.1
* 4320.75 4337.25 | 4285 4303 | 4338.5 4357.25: -1.1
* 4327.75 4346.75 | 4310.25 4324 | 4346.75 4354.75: 2.2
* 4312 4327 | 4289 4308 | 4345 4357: -0.5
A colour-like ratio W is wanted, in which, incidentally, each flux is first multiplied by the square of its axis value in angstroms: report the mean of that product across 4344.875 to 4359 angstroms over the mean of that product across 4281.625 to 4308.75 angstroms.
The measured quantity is 1.06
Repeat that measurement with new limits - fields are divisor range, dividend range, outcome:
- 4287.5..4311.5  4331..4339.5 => 0.96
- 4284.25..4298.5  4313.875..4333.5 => 1.03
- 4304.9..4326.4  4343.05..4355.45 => 0.99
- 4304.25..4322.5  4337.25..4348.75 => 0.84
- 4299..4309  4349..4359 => 1.10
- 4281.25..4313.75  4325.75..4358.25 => 0.98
